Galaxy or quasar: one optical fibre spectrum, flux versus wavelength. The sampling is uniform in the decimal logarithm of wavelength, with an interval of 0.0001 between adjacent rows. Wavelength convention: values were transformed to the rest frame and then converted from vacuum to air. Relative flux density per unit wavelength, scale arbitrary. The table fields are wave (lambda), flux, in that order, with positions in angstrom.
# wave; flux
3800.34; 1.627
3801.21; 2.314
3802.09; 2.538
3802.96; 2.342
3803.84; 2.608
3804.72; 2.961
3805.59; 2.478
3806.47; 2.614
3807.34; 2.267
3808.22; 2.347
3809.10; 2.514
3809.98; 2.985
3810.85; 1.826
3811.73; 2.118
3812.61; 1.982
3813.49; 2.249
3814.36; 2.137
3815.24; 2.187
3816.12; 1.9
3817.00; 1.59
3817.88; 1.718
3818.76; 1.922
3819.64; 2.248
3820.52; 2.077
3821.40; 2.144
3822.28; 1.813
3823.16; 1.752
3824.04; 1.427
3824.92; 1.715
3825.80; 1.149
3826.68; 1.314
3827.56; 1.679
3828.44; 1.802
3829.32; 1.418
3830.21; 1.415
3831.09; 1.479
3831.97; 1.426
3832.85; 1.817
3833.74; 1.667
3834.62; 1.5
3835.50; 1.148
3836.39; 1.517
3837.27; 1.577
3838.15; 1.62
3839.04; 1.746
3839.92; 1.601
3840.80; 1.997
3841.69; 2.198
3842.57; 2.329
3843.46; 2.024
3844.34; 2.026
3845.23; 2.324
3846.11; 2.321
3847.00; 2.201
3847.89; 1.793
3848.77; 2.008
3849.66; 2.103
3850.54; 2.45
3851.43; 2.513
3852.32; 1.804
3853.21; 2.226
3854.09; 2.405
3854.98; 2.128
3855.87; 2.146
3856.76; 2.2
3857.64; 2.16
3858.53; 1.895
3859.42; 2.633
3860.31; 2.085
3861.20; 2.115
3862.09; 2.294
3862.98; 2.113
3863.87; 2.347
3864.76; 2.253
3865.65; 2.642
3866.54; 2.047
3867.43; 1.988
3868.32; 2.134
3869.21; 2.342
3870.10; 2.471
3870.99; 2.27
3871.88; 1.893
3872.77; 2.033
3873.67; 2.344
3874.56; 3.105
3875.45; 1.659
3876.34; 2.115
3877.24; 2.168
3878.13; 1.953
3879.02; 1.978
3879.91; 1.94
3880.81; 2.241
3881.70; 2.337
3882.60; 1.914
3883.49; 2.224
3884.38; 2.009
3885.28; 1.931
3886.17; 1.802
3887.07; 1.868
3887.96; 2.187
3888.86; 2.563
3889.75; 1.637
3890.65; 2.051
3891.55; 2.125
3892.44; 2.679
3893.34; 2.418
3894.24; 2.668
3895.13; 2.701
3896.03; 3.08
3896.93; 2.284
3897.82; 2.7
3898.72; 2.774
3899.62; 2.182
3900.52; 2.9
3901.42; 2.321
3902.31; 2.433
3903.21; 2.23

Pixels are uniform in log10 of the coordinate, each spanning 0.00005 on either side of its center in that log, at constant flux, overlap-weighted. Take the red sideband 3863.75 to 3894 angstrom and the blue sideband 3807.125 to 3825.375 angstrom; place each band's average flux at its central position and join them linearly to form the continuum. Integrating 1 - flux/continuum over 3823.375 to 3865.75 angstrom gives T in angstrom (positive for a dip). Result 3.5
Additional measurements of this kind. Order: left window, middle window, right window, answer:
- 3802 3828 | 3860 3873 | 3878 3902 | 0.1 angstrom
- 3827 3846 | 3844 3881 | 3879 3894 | -4.8 angstrom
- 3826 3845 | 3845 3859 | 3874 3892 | -2.6 angstrom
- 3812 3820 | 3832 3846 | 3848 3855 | 2.1 angstrom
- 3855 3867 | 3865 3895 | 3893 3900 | 3.0 angstrom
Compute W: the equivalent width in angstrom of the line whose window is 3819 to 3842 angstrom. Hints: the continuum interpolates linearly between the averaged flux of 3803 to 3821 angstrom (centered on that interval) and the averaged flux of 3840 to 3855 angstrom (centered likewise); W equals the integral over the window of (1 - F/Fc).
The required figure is 5.6 angstrom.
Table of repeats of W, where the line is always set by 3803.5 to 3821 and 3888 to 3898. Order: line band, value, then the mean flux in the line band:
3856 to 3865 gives 0.6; 2.21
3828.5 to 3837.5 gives 3.1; 1.51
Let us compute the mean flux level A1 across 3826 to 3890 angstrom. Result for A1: 2.02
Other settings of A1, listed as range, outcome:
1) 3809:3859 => 1.92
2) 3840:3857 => 2.16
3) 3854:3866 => 2.24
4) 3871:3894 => 2.13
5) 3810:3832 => 1.81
